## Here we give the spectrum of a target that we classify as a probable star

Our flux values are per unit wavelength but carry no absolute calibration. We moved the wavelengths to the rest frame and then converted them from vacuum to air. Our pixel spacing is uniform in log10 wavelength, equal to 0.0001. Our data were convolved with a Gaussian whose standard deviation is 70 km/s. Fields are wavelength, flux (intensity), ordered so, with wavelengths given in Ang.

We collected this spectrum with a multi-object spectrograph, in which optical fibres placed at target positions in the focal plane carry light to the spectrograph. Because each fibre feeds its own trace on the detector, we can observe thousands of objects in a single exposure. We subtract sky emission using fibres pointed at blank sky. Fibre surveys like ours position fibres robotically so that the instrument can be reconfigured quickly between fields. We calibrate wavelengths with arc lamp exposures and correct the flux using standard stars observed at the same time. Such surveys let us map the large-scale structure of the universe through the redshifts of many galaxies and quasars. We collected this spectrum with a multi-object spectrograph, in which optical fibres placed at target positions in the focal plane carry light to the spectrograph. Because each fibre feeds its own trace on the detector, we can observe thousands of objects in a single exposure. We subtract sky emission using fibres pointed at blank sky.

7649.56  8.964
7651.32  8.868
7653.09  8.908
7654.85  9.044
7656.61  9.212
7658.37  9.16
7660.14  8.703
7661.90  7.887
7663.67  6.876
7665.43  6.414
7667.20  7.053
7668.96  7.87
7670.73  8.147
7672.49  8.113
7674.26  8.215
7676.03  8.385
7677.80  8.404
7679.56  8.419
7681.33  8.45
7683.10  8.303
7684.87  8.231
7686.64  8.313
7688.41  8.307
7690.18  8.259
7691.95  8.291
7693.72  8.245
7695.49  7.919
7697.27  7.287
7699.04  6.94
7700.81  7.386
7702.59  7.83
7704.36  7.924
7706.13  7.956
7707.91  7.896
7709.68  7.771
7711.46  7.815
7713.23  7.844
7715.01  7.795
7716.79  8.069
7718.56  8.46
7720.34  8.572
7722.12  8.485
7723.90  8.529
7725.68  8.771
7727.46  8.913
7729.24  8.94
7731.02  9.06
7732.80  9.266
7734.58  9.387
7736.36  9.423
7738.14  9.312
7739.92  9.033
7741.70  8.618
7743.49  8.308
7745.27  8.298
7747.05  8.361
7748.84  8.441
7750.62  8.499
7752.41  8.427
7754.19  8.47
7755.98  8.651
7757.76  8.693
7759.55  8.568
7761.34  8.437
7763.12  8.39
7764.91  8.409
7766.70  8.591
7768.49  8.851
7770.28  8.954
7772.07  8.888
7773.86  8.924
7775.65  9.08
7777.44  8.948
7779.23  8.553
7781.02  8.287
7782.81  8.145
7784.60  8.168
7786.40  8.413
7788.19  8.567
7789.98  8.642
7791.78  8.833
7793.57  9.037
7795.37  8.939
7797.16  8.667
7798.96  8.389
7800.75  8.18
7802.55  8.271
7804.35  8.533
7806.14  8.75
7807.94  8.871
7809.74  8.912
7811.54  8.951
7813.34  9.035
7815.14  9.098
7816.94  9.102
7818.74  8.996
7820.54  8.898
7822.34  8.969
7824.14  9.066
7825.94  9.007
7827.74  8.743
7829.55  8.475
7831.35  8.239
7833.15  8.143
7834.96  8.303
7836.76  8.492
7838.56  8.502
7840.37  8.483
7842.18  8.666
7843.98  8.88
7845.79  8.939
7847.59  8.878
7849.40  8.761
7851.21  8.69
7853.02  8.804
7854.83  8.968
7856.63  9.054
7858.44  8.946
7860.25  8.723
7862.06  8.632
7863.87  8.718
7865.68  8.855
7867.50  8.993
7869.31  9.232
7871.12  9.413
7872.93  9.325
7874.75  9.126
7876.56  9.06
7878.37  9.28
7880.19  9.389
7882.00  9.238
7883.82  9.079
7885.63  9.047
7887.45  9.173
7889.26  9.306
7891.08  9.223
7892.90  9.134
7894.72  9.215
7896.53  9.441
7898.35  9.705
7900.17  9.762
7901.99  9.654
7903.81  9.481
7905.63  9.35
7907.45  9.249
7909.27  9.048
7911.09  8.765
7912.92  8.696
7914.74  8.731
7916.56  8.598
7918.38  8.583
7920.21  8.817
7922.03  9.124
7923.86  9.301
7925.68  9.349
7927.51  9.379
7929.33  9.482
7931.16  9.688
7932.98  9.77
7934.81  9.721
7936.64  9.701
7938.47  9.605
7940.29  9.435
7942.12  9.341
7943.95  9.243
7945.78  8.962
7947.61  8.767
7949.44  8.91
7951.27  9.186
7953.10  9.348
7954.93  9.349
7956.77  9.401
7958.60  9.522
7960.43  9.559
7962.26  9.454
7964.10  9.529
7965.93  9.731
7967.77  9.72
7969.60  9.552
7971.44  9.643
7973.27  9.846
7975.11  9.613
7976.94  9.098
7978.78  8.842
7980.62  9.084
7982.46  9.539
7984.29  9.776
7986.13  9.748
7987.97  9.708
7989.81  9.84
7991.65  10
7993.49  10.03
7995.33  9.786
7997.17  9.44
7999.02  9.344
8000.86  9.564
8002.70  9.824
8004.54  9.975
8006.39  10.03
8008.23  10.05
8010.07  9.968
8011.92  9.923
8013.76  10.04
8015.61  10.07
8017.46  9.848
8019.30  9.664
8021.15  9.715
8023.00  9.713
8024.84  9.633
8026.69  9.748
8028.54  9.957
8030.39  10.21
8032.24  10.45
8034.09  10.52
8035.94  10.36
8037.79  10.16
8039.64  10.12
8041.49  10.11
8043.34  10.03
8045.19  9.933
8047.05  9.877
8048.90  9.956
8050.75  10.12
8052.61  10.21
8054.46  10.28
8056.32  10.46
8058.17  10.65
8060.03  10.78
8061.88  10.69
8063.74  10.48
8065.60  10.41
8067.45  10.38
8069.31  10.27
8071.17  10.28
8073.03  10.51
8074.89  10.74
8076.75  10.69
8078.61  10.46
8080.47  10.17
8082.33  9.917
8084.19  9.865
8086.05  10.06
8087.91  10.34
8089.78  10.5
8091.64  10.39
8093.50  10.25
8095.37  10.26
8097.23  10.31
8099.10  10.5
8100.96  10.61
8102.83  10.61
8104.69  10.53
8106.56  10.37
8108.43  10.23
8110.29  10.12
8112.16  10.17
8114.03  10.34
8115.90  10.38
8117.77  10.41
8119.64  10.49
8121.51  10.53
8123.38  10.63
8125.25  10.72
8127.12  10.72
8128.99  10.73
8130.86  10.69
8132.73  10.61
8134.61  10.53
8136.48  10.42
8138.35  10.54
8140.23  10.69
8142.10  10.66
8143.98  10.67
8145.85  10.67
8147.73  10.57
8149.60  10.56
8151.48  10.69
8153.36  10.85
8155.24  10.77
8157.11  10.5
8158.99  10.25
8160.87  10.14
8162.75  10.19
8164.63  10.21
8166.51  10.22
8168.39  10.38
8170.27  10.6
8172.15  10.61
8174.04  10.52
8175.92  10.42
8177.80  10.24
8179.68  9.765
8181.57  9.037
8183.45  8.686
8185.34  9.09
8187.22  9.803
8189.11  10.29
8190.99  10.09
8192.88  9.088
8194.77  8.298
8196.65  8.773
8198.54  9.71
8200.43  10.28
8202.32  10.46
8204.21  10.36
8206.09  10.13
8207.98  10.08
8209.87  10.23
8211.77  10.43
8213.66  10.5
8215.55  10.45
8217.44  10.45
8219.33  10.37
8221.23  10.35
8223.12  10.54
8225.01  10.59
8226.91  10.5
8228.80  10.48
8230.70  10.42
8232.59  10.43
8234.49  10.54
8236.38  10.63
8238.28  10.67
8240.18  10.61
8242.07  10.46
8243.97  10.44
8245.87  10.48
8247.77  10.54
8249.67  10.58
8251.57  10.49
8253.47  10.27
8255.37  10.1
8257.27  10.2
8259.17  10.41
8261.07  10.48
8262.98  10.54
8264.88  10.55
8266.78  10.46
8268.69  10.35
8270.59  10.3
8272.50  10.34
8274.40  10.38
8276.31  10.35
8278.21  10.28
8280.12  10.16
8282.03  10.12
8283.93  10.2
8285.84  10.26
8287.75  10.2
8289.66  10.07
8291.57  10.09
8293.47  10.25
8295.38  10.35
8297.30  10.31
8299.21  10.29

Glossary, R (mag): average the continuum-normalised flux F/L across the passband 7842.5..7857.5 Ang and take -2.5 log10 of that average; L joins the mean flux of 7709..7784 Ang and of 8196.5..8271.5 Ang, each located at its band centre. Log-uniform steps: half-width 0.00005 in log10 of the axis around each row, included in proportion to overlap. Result 0.01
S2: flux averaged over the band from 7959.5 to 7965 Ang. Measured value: 9.51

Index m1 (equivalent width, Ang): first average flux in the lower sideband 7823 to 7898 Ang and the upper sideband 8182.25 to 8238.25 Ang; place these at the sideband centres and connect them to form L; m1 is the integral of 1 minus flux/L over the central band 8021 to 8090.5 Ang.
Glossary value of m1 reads -4.8 Ang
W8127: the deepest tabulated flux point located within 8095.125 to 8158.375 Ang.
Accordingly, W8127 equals 10.12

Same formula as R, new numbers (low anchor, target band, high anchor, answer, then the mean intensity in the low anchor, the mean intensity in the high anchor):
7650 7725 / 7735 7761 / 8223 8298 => -0.04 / 8.11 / 10.4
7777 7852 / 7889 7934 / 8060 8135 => 0.00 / 8.68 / 10.4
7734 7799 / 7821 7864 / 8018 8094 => 0.04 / 8.67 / 10.2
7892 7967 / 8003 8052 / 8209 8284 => -0.04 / 9.3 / 10.4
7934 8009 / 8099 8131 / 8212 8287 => -0.05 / 9.53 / 10.4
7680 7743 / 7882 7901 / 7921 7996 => -0.02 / 8.33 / 9.48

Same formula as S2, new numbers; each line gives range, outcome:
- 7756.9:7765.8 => 8.5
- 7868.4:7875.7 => 9.28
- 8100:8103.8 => 10.6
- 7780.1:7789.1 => 8.32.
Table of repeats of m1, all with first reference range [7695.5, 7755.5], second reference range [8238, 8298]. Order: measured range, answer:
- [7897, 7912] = -0.6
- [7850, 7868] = 0.0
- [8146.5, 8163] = -1.0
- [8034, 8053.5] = -1.2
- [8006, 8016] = -0.6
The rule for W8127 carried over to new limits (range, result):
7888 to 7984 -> 8.583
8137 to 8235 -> 8.298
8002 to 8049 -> 9.633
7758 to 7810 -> 8.145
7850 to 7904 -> 8.632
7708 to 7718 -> 7.771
